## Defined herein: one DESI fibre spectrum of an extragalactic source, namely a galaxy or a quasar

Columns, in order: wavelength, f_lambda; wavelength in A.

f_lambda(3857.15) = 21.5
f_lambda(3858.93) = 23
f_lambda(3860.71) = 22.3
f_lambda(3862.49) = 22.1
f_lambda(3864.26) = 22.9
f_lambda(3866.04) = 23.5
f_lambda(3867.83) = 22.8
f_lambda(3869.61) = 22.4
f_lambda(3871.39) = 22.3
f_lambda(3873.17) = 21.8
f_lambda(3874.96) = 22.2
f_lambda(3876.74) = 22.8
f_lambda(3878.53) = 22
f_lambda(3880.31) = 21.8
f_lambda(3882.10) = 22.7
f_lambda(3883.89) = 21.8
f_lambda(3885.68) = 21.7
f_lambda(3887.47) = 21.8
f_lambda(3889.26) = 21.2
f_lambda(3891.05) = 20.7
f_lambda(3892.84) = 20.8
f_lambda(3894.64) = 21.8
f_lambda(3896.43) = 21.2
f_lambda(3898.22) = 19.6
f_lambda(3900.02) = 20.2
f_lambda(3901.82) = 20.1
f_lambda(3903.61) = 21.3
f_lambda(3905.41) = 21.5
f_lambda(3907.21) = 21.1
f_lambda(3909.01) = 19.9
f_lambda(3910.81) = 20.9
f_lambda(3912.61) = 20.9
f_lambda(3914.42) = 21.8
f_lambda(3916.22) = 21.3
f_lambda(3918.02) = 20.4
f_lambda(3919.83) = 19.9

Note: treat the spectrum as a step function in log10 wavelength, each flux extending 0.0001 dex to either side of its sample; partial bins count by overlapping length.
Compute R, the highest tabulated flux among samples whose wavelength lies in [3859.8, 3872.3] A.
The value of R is 23.5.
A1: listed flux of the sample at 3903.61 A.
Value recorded 21.3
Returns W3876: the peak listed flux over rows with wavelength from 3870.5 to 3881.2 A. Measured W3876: 22.8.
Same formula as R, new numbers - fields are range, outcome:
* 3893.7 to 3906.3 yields 21.8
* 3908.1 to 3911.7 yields 20.9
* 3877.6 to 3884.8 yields 22.7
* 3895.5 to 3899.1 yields 21.2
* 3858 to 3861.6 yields 23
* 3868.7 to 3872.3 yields 22.4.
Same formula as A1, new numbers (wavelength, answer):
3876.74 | 22.8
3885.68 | 21.7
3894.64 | 21.8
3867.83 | 22.8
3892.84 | 20.8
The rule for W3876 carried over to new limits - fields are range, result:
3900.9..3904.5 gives 21.3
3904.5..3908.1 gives 21.5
